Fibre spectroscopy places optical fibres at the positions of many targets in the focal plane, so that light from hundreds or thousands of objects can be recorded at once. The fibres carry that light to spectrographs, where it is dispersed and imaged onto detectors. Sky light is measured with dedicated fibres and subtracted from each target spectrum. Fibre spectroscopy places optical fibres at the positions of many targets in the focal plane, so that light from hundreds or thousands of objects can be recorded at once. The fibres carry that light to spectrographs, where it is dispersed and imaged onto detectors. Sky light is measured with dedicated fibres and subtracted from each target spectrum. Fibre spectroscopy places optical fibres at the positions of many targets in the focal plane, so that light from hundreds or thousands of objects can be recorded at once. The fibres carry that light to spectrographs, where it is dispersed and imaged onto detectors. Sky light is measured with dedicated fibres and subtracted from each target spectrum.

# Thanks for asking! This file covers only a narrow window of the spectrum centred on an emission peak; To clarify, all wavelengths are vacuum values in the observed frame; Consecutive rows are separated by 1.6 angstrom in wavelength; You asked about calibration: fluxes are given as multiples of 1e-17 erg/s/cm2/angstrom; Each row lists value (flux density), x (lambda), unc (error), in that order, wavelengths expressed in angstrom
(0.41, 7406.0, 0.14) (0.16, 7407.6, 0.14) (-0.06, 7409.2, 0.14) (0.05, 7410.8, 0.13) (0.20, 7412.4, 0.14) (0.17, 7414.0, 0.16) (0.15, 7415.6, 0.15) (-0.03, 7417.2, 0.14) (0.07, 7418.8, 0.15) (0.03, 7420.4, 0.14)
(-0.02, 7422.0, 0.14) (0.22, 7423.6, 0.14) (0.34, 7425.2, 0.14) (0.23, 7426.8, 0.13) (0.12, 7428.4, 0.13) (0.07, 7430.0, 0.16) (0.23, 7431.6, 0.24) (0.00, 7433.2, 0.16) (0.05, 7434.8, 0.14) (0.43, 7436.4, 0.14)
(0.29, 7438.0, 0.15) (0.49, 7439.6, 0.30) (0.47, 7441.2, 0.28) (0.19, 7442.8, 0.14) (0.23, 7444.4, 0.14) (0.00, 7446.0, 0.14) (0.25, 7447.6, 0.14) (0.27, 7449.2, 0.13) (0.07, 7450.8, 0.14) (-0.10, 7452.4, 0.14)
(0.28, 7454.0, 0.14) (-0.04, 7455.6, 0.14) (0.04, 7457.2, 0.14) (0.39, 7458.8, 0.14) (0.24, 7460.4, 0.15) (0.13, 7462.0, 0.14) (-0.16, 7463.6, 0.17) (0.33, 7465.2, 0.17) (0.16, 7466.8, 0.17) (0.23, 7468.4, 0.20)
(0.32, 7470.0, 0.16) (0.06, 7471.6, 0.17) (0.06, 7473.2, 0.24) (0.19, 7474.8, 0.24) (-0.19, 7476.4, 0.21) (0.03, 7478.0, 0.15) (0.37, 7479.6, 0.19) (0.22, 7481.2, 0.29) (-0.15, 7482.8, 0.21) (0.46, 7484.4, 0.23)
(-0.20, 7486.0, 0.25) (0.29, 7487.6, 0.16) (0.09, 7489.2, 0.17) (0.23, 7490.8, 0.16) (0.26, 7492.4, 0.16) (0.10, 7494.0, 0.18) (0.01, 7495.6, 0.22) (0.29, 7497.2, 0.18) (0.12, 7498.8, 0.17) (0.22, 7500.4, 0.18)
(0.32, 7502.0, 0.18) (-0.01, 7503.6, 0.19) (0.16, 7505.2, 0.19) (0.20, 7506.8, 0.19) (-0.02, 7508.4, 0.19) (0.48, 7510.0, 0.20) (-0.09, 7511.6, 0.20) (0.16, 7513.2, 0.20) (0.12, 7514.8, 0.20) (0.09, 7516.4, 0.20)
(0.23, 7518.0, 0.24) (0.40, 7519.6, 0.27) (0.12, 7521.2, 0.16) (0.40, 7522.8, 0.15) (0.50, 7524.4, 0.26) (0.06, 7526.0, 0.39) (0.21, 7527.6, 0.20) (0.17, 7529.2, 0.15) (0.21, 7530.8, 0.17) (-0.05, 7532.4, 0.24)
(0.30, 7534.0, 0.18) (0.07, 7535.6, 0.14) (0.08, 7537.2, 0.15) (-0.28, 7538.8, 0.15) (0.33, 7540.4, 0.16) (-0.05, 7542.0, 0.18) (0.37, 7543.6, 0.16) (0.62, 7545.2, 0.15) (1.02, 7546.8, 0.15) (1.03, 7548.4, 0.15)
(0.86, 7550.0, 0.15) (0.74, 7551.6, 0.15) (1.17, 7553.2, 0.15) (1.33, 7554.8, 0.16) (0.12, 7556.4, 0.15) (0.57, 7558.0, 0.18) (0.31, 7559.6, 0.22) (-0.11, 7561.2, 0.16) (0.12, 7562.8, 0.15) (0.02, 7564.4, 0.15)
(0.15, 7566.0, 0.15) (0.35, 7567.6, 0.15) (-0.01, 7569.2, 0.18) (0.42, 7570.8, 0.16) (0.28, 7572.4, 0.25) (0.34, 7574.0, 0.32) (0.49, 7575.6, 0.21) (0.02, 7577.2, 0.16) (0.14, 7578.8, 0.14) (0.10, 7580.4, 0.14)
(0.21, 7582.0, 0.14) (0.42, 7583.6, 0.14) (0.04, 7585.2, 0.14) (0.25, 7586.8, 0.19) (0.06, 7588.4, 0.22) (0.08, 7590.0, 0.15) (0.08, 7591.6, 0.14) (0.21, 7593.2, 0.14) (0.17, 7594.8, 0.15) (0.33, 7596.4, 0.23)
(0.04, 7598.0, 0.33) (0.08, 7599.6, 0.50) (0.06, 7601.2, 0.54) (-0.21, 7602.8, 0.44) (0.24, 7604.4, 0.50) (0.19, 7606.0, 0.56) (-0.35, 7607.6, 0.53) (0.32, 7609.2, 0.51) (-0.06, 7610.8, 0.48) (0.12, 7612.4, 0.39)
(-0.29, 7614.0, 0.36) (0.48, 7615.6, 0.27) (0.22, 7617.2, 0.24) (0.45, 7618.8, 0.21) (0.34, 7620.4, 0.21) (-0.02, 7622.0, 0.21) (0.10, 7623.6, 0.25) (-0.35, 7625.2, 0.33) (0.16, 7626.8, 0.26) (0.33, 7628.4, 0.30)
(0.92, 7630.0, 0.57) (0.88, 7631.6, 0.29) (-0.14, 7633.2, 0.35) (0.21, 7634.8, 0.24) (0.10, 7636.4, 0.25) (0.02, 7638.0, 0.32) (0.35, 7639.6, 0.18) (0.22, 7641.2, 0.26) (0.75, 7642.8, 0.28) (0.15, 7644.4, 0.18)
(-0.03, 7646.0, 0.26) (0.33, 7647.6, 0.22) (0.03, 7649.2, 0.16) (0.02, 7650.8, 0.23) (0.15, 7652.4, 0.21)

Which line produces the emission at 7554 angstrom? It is [O II] 3727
